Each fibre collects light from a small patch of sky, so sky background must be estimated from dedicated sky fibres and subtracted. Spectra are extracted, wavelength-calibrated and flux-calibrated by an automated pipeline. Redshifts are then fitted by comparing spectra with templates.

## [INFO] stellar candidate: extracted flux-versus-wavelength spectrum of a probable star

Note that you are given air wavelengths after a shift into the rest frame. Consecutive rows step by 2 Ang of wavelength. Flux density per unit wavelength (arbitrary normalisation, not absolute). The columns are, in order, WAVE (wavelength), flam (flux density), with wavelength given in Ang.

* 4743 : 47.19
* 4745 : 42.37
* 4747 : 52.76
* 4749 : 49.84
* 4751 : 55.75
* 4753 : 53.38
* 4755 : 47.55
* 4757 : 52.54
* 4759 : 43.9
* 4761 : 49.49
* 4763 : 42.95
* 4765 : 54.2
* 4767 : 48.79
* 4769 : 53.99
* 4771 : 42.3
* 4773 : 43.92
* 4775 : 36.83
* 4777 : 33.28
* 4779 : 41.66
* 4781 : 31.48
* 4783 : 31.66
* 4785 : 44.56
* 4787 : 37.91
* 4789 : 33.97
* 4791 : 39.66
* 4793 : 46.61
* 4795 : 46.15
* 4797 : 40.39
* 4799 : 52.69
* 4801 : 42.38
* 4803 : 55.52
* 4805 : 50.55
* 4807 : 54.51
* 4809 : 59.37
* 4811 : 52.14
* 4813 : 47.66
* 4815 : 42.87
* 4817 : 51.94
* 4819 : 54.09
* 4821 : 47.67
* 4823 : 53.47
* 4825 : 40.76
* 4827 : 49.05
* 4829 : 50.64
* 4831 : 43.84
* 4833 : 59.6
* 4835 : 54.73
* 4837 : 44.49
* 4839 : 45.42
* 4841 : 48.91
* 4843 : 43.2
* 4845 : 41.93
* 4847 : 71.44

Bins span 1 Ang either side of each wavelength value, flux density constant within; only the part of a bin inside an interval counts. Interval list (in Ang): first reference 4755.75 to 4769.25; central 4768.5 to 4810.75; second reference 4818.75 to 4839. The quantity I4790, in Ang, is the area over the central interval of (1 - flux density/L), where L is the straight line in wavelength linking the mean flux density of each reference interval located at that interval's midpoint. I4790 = 4.68 Ang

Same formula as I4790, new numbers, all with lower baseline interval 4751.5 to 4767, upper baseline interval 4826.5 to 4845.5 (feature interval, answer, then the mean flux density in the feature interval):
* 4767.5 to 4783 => 2.8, 40.2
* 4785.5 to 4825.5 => 0.9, 47.6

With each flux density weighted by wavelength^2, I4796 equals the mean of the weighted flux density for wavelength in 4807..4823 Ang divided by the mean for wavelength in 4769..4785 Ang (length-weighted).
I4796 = 1.34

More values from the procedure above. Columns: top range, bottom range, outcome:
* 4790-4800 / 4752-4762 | 0.93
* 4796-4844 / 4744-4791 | 1.14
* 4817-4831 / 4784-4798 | 1.20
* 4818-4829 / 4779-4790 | 1.37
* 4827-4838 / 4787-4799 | 1.22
